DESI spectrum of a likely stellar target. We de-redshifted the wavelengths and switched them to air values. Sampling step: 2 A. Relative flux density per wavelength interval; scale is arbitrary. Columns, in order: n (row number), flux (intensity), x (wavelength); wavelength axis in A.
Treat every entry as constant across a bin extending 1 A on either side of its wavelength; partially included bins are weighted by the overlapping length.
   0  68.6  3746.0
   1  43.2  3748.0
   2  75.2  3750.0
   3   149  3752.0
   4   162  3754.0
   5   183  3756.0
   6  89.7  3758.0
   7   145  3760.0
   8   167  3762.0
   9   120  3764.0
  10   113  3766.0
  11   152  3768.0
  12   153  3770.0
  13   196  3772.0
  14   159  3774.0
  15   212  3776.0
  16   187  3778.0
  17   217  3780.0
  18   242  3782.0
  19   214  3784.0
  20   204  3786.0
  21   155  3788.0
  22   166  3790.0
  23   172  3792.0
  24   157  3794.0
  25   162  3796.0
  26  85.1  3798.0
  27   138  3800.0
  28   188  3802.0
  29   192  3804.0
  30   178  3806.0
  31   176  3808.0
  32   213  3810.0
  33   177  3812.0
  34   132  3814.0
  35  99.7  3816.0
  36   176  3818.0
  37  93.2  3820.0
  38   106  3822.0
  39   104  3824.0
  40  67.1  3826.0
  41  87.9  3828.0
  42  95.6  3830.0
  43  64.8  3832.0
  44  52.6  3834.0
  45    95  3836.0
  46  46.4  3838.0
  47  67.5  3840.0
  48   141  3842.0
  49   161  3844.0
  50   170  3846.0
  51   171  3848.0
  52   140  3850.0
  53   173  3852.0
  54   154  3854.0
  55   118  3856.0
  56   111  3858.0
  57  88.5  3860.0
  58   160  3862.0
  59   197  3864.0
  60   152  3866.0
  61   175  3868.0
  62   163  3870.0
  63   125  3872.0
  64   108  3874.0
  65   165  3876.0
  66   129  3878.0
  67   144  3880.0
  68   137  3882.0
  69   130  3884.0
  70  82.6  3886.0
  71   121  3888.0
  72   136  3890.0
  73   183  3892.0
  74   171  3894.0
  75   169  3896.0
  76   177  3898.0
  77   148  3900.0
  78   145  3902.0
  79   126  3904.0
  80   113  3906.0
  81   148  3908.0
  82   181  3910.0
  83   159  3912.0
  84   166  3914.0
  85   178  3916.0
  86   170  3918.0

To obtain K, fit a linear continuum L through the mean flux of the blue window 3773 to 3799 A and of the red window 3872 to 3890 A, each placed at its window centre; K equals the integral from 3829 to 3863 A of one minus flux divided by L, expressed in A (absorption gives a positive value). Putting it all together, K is 6.4 A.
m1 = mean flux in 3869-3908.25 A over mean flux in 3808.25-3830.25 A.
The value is 1.12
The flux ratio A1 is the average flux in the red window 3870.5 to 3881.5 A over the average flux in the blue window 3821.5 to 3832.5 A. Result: 1.5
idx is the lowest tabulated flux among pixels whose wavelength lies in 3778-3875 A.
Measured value 46.4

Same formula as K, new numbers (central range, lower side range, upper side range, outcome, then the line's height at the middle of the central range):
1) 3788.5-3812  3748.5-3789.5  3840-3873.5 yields -1.3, 157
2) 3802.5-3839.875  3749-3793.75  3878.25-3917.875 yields 9.3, 158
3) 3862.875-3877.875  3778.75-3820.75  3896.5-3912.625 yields 0.3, 156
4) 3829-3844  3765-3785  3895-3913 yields 7.4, 169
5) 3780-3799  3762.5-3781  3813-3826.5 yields -3.4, 147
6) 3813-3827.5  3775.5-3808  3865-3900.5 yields 5.0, 168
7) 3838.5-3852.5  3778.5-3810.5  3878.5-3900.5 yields 1.6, 160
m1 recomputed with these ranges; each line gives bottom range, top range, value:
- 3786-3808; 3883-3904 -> 0.90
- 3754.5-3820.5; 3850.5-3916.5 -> 0.89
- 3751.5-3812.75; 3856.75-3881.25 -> 0.85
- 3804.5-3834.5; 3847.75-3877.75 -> 1.18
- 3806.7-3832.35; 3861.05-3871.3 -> 1.35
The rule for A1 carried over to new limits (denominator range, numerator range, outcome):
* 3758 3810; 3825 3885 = 0.75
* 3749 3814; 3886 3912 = 0.90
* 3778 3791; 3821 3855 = 0.56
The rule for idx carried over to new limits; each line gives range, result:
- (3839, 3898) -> 67.5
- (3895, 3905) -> 126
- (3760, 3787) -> 113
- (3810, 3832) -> 64.8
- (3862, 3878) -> 108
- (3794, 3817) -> 85.1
